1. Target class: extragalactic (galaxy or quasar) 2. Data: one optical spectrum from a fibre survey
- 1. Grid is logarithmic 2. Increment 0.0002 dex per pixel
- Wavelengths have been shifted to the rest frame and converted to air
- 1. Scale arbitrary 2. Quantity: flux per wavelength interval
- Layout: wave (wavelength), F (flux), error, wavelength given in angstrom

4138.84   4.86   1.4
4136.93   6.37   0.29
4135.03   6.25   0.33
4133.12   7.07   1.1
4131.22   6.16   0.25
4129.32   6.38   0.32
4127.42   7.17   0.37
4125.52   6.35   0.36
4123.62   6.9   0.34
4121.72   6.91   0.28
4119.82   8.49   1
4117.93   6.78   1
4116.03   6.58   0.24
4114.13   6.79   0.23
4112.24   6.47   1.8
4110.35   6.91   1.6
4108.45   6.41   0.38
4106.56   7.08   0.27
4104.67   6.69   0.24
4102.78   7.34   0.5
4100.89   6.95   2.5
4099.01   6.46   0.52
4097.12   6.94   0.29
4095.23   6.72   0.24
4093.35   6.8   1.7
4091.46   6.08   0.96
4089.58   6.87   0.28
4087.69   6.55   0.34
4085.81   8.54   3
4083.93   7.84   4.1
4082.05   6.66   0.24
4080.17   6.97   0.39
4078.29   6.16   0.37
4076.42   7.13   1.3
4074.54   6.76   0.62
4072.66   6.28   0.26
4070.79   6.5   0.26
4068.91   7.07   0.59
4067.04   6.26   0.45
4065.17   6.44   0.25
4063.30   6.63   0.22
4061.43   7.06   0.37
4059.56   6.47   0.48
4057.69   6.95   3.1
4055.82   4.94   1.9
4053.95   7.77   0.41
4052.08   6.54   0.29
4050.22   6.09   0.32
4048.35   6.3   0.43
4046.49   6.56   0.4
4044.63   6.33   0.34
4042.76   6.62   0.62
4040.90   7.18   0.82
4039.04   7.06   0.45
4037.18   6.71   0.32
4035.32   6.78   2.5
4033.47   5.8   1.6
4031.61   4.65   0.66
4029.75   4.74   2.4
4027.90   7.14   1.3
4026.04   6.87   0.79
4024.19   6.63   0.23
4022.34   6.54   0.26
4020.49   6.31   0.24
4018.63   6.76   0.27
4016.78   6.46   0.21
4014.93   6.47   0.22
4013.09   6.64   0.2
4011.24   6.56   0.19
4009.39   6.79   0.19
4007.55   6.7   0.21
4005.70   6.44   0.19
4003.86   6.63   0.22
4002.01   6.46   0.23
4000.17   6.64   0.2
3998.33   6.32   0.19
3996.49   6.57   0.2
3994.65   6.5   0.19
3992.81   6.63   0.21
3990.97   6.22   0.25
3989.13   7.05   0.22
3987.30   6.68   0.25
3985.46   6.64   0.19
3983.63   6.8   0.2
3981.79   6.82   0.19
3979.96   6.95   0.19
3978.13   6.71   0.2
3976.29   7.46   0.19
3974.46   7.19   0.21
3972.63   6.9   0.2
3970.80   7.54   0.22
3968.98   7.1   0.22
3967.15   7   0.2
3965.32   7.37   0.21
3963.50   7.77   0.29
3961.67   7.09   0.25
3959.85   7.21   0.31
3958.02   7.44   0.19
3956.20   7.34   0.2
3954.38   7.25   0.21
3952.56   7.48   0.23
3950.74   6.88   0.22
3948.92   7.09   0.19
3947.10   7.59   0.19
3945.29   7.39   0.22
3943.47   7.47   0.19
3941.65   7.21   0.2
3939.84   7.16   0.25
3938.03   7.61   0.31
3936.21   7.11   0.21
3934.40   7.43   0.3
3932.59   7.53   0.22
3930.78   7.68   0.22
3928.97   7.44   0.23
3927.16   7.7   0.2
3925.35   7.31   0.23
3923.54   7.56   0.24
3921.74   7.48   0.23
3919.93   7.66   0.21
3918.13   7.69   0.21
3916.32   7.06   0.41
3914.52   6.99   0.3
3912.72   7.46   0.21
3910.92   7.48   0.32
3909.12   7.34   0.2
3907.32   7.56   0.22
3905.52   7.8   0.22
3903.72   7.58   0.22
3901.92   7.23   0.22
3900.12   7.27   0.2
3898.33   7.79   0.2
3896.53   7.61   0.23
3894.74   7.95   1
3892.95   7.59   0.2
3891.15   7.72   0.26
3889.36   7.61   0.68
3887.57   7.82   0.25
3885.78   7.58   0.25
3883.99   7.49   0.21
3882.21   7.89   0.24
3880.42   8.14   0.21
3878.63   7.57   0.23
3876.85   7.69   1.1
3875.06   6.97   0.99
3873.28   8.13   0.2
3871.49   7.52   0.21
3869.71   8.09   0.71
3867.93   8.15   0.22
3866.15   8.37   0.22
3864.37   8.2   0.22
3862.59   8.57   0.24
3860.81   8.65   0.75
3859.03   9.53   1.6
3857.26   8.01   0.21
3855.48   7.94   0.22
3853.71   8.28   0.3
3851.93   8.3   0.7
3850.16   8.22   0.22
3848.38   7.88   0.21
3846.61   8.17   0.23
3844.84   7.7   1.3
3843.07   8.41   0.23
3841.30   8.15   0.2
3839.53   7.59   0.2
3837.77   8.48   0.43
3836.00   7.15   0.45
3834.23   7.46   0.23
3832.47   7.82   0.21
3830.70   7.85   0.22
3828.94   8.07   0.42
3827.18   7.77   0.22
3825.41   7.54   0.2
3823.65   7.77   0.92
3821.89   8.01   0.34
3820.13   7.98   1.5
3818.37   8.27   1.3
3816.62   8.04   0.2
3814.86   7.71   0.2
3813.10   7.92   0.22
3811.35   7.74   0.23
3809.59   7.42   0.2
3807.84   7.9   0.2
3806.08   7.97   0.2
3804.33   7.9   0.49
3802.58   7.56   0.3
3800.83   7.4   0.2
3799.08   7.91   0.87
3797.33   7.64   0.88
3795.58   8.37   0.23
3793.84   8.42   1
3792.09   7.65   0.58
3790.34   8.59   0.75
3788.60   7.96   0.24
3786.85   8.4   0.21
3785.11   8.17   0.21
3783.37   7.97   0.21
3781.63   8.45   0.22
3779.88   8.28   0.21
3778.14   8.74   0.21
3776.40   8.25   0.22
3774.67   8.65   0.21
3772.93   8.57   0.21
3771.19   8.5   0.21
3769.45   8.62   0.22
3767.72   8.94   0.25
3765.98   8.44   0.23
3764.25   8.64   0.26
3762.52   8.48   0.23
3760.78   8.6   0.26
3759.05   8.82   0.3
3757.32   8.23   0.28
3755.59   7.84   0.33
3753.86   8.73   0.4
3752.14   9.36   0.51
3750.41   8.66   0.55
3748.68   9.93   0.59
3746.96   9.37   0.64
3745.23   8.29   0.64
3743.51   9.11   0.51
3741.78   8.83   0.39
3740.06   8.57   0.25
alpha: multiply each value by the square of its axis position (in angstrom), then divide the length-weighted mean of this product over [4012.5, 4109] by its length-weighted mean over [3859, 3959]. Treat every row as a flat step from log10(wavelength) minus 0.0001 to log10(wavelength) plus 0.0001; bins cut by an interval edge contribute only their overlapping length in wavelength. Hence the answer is 0.9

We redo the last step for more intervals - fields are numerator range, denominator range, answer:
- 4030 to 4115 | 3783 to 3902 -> 0.94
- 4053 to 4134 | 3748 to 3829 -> 0.97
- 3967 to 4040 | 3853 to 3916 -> 0.90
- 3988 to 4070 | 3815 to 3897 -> 0.89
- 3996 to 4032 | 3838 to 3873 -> 0.85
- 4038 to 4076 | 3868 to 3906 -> 0.94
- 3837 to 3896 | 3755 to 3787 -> 1.00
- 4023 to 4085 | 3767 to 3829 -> 0.92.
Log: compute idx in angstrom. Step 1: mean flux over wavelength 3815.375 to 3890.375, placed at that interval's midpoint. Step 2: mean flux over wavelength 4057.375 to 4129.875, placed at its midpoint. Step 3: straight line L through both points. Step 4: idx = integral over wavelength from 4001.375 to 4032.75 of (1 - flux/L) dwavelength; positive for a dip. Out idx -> 3.49 angstrom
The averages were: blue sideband 7.97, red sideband 6.83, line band 6.39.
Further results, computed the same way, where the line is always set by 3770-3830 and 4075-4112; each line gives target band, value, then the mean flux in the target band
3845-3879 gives -1.37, 8.12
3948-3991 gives 1.63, 7.1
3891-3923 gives 0.48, 7.51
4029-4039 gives 1.76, 5.87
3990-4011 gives 2.08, 6.54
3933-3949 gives 0.28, 7.36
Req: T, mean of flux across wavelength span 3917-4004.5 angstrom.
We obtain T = 7.14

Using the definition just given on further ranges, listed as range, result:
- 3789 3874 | 8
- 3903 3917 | 7.41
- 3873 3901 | 7.67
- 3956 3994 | 7.03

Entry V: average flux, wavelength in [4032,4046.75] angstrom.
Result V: 6.56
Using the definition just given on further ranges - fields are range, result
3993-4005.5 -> 6.52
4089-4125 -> 6.85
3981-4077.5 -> 6.54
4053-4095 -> 6.76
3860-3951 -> 7.61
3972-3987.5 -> 6.91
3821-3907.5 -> 7.89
